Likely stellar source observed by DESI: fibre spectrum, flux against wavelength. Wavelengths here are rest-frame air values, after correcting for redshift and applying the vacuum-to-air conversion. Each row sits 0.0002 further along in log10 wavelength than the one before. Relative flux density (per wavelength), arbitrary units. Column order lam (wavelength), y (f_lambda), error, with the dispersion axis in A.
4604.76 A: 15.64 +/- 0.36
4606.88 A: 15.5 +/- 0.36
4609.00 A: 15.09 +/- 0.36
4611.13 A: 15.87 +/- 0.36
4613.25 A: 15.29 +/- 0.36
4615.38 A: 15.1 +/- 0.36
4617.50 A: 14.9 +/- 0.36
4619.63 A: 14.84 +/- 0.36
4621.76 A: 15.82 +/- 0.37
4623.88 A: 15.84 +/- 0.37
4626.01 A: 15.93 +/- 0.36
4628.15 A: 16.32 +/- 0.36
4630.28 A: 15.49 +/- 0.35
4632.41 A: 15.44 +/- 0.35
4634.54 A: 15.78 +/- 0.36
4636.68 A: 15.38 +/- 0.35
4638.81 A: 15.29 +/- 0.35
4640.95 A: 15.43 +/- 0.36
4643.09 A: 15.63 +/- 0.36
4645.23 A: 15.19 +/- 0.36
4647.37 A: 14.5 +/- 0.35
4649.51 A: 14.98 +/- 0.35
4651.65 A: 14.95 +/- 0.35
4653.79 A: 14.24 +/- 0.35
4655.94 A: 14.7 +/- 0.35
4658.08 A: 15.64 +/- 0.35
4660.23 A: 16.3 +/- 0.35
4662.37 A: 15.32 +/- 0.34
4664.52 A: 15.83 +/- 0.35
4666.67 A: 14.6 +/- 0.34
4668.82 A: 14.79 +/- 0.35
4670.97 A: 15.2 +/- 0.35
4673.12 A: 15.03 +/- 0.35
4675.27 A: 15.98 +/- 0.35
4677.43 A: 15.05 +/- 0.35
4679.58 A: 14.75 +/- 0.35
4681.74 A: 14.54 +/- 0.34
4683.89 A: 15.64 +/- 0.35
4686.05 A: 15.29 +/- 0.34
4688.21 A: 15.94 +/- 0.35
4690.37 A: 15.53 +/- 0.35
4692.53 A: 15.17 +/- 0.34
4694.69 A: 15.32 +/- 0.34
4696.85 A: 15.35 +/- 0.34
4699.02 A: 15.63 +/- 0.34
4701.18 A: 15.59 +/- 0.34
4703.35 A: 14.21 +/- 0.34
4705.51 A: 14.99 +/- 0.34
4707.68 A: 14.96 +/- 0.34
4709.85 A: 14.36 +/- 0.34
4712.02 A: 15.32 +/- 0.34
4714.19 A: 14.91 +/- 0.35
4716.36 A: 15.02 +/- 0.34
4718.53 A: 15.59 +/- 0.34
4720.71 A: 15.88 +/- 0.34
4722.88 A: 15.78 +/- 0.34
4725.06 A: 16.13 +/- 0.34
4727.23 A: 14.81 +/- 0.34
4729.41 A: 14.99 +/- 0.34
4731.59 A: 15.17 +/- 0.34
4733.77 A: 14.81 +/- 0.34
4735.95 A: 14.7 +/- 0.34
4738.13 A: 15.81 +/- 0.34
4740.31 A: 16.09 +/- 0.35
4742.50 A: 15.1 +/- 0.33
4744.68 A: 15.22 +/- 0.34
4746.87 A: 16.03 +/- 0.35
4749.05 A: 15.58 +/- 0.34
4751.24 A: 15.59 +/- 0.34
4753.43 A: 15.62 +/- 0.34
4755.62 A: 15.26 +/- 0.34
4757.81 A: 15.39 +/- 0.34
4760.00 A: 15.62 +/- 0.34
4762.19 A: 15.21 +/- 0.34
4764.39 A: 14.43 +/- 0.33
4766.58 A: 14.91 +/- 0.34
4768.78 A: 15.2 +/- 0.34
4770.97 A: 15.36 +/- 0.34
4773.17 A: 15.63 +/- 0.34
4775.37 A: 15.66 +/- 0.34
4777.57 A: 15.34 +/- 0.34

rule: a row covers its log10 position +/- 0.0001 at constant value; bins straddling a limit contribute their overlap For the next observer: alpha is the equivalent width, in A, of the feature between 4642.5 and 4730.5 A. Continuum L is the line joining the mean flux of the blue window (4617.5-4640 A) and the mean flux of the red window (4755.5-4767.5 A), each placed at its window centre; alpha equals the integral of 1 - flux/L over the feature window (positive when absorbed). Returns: 1.0 A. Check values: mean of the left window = 15.6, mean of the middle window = 15.2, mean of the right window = 15.1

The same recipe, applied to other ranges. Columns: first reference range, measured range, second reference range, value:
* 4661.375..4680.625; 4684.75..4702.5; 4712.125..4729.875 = -0.22 A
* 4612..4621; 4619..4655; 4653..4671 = -0.55 A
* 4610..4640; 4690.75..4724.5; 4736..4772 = 0.45 A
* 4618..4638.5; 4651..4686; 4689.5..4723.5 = 0.56 A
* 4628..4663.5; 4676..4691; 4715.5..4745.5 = 0.07 A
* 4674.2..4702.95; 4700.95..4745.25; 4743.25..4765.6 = 0.46 A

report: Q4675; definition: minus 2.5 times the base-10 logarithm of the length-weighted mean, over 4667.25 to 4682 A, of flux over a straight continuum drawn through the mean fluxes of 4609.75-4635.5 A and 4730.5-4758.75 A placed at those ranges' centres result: 0.03 mag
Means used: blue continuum 15.5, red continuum 15.4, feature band 15.1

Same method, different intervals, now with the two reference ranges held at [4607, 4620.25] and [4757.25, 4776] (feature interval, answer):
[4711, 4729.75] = -0.011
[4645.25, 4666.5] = 0.006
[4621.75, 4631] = -0.048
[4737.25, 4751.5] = -0.027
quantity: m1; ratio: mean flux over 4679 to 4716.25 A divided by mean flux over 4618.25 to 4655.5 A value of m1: 0.99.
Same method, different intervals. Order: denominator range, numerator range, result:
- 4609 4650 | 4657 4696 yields 0.99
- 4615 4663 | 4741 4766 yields 1.00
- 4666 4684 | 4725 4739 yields 1.01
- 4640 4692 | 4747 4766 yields 1.01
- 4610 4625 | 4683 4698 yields 1.00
